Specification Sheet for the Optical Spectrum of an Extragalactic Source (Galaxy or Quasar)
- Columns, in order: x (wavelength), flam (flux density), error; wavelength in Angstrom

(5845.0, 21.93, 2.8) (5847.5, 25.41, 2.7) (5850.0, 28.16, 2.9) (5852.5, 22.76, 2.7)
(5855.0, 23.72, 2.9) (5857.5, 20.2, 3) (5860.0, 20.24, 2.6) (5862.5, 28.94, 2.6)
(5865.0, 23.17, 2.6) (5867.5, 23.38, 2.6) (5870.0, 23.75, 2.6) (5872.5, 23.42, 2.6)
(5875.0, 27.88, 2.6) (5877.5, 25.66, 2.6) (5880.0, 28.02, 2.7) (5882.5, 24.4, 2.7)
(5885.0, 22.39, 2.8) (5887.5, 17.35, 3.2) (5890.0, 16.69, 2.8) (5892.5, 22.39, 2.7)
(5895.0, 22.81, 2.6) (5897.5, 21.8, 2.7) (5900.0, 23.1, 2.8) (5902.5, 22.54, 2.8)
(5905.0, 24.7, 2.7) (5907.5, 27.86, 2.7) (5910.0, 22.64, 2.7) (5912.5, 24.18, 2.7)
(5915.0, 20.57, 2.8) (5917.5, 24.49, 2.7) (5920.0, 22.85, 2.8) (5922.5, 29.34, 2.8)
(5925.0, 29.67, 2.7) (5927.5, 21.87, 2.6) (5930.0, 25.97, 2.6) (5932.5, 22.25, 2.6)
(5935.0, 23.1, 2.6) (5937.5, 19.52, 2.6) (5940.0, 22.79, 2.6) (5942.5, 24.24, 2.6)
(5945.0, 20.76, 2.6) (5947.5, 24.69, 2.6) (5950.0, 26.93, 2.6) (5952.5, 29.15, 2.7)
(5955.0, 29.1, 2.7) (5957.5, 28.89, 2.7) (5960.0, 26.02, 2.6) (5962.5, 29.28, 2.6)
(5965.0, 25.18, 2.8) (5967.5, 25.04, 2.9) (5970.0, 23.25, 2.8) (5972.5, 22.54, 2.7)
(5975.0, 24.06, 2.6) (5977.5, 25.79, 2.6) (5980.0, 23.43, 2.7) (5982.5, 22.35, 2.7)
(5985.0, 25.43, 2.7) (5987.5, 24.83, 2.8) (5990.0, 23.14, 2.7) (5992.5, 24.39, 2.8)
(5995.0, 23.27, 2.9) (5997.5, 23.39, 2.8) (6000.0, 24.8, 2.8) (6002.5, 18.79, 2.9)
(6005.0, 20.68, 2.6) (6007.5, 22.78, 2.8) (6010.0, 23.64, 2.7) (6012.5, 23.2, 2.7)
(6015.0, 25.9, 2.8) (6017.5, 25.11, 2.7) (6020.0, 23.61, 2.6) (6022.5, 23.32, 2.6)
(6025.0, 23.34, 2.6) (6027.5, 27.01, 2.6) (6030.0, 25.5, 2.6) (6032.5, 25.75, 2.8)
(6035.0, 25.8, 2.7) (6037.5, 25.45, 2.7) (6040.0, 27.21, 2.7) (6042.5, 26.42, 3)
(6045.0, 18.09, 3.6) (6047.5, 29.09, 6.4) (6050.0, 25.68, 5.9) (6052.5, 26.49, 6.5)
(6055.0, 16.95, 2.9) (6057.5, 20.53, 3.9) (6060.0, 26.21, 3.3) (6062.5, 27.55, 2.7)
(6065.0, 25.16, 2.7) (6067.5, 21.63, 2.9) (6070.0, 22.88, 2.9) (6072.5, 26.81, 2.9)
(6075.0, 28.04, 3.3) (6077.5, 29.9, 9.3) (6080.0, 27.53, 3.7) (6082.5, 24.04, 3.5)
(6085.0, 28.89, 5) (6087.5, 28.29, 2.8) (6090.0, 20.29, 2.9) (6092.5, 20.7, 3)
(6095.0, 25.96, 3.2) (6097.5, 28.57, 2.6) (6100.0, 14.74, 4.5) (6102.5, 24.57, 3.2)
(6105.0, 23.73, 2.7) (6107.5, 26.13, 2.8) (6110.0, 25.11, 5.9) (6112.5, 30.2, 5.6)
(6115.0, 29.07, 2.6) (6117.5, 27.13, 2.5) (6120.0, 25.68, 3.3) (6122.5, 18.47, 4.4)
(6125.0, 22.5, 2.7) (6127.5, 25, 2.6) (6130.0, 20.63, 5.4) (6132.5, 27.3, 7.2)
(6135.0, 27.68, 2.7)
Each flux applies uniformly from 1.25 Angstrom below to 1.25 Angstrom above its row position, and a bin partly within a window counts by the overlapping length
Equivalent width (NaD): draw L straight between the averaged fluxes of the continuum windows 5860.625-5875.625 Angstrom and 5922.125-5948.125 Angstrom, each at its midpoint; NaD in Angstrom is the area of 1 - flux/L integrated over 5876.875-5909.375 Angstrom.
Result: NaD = 1.89 Angstrom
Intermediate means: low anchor 24.8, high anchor 23.8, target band 23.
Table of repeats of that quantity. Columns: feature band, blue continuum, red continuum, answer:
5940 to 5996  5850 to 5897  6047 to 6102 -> -2.5 Angstrom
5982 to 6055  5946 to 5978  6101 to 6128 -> 4.4 Angstrom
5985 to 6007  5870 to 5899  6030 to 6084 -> 1.2 Angstrom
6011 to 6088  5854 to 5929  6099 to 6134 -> -3.1 Angstrom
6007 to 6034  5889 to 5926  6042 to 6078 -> -0.2 Angstrom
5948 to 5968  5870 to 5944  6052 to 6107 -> -3.0 Angstrom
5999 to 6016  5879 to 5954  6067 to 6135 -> 1.1 Angstrom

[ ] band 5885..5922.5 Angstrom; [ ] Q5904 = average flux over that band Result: 22.7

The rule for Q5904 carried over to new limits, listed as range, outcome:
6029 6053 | 25.5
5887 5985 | 24.2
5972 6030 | 23.7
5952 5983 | 25.7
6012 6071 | 24.5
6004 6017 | 23.4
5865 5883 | 25.1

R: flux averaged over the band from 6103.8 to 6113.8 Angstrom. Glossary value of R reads 26.3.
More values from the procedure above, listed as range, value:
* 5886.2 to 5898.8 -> 20.2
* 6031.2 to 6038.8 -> 25.7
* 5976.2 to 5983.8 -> 23.9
